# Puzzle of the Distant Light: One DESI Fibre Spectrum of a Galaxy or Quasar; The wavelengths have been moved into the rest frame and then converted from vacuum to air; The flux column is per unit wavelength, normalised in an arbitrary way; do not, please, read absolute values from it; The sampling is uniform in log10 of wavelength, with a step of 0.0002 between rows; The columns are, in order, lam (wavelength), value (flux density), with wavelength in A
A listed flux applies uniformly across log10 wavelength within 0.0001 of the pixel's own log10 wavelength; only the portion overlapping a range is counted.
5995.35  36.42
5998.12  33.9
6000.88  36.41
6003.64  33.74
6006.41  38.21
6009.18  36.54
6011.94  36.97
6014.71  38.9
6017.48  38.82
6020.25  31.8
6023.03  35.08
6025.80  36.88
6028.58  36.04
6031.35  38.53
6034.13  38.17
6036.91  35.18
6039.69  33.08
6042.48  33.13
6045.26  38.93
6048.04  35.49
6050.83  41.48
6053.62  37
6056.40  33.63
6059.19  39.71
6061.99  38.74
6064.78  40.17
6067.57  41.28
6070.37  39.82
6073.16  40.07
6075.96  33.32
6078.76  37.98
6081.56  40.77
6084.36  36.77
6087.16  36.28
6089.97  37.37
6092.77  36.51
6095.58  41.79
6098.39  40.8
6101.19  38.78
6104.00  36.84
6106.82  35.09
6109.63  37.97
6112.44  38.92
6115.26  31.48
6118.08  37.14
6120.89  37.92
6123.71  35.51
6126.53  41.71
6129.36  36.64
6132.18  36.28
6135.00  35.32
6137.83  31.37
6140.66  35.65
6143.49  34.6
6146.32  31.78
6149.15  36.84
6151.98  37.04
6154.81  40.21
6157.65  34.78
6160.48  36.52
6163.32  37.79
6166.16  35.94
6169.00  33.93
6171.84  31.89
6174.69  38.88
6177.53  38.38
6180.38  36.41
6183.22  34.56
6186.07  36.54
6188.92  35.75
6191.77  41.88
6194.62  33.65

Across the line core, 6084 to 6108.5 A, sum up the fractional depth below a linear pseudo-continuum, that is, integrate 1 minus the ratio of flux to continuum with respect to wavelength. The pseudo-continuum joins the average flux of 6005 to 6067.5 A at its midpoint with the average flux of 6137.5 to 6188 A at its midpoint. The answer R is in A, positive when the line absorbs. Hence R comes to -0.9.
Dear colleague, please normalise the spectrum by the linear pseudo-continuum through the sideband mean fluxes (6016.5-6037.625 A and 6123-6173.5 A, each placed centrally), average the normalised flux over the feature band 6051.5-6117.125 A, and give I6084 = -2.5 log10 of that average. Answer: -0.054 mag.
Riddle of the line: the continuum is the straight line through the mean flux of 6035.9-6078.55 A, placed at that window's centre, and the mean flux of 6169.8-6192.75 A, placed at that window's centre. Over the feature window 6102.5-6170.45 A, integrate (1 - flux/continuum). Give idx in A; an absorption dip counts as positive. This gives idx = 1.4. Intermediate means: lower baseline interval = 37.4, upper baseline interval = 36.6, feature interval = 36.1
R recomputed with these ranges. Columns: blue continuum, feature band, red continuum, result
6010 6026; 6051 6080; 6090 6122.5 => -1.0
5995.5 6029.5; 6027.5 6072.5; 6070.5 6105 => -0.5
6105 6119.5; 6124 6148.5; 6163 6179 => 0.4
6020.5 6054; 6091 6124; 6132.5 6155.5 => -1.7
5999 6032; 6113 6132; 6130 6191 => -0.4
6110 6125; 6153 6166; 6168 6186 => -0.4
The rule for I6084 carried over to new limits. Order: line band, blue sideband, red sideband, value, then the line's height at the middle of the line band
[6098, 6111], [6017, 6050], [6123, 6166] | -0.05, 36.1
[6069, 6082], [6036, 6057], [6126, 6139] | -0.06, 36.1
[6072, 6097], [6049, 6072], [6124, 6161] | 0.01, 38.1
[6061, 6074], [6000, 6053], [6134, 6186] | -0.11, 36.2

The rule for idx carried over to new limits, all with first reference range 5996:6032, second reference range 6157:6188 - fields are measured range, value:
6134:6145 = 0.6 A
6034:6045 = 0.4 A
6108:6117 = 0.0 A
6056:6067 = -0.8 A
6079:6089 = -0.5 A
